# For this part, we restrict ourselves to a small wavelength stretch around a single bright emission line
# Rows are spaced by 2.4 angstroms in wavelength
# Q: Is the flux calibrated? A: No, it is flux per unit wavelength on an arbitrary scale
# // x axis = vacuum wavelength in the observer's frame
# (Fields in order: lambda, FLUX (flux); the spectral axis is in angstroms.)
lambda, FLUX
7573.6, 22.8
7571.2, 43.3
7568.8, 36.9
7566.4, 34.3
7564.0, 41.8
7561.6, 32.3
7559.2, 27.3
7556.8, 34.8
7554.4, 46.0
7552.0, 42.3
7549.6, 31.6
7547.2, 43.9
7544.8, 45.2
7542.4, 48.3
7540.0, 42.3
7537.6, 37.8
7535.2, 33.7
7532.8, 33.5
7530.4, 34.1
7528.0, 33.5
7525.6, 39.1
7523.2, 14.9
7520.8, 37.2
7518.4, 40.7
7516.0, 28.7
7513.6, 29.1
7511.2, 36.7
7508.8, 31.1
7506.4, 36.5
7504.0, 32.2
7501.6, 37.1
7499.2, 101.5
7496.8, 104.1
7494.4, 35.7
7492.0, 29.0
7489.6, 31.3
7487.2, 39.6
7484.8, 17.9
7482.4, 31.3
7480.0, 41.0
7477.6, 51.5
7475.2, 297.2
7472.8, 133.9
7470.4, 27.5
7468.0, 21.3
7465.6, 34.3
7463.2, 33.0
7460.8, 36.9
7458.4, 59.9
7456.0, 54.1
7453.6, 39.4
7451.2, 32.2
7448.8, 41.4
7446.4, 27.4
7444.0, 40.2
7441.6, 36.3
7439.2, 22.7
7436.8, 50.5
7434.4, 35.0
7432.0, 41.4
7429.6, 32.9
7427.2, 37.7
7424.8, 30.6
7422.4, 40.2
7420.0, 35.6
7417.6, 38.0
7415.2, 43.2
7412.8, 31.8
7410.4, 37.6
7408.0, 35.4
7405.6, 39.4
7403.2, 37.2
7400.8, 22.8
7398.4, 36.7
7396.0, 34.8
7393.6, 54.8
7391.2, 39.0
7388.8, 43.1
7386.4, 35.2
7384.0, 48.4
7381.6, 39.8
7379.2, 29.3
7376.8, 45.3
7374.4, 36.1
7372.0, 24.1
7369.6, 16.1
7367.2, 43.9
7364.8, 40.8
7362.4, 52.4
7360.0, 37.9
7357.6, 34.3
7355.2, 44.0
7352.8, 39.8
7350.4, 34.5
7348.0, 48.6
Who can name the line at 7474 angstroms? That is Halpha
